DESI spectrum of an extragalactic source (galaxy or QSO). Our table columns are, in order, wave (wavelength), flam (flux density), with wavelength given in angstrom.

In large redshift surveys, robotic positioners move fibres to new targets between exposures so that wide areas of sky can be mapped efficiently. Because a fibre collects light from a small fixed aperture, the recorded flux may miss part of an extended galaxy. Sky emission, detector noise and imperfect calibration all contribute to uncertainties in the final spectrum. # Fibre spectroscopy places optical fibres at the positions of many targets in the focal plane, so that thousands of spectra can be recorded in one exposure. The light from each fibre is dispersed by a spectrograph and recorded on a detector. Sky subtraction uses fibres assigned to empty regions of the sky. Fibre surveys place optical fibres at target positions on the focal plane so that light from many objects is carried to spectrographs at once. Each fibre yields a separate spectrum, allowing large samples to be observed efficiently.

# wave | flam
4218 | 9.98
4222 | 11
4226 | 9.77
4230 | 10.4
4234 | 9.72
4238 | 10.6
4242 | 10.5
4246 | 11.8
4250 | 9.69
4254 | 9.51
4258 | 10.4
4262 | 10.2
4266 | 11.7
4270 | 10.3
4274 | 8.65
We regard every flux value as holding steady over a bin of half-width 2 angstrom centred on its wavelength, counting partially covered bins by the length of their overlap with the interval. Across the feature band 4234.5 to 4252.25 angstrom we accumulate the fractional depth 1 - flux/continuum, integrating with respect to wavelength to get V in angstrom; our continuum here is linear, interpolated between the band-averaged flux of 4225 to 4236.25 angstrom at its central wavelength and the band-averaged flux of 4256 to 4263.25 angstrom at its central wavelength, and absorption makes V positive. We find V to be -0.7 angstrom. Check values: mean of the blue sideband 9.99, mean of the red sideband 10.3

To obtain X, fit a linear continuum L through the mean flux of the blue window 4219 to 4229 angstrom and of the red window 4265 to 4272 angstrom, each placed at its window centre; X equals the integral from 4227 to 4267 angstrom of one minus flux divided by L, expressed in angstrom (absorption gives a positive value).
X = 0.9 angstrom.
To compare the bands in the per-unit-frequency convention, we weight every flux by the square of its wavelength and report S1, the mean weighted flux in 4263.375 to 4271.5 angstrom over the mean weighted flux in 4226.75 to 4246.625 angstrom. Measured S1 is 1.1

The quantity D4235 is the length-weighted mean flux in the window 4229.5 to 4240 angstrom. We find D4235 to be 10.2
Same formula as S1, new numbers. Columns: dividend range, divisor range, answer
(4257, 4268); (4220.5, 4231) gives 1.06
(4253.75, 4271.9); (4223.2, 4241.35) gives 1.05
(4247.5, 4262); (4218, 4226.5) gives 0.97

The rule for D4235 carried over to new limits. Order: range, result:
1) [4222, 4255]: 10.3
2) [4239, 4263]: 10.4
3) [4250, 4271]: 10.4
